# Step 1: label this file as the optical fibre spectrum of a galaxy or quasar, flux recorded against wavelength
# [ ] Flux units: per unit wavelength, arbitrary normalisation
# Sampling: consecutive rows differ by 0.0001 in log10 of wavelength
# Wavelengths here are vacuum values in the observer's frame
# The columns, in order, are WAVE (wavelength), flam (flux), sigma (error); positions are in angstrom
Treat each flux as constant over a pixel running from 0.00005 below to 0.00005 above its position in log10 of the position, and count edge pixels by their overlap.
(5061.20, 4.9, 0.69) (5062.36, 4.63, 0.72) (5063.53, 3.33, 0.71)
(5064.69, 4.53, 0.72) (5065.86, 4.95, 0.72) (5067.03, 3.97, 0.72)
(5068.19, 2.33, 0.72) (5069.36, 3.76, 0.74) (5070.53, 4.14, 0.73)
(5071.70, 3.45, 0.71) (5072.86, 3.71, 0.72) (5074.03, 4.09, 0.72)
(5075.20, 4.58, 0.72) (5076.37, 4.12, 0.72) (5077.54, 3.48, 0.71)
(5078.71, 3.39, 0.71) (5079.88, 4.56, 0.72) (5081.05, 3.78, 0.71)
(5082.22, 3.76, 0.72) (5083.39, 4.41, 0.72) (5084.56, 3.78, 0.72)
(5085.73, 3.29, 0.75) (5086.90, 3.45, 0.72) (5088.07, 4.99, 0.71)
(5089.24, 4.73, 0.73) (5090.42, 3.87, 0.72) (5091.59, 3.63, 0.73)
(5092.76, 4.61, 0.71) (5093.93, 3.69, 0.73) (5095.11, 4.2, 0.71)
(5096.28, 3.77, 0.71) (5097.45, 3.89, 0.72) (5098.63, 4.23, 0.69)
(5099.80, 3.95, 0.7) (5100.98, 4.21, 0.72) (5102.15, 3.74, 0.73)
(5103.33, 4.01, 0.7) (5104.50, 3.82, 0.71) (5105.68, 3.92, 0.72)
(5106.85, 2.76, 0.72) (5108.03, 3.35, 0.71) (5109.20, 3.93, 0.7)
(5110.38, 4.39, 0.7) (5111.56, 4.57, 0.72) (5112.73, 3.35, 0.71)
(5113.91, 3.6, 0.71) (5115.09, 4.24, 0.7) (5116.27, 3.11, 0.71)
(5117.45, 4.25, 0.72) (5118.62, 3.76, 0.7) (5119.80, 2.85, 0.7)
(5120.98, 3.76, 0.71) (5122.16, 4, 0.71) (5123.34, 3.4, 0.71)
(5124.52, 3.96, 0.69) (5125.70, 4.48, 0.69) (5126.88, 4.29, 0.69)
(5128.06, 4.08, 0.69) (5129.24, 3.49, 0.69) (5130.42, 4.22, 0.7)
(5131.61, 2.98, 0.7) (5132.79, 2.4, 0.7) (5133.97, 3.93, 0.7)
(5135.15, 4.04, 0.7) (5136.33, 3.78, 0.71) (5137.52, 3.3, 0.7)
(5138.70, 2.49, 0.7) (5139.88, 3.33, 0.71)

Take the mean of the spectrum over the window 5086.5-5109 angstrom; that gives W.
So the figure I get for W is 3.94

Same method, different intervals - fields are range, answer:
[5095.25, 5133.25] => 3.78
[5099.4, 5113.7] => 3.83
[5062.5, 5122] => 3.89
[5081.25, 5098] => 4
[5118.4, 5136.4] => 3.71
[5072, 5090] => 4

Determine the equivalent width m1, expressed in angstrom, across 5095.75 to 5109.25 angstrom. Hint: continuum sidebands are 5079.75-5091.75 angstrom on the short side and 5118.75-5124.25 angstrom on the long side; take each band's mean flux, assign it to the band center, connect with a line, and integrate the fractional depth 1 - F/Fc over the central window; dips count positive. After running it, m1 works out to 0.0 angstrom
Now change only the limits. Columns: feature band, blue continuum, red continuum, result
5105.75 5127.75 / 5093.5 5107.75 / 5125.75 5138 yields -0.2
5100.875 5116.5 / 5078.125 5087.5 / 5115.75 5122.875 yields -0.5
